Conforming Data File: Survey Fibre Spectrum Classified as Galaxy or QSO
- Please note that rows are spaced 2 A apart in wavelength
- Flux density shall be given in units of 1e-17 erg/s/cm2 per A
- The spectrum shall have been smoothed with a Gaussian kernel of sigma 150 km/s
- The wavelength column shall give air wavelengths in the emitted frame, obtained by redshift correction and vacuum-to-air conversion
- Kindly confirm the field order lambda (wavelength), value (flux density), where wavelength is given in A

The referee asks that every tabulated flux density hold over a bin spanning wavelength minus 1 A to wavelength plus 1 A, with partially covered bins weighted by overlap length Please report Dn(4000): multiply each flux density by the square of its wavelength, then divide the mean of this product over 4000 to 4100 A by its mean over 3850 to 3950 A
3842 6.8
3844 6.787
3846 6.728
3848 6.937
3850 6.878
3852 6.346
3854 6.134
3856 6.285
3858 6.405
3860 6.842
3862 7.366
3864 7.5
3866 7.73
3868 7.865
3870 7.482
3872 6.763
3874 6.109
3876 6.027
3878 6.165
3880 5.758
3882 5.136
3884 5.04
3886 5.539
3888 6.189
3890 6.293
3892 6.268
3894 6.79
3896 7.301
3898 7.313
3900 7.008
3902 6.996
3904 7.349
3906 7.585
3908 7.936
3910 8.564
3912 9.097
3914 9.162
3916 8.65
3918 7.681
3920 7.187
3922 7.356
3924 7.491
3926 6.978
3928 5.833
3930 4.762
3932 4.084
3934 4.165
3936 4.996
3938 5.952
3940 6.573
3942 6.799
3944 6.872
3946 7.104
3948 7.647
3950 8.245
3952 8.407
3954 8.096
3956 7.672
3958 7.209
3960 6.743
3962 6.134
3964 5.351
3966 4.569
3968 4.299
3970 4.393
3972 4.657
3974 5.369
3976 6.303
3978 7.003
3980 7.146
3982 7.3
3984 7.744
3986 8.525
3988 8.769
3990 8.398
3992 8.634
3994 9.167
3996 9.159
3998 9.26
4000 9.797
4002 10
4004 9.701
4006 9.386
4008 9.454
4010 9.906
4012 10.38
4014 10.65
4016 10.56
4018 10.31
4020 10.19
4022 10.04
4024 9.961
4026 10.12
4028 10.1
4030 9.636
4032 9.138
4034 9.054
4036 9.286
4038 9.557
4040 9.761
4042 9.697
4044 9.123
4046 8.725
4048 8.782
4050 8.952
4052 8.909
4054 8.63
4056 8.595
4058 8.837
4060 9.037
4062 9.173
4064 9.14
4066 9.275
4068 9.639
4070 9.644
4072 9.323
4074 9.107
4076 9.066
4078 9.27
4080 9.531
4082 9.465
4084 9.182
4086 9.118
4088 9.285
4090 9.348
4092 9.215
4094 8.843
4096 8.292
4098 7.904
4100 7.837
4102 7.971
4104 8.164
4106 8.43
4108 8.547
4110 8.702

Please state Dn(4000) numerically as 1.50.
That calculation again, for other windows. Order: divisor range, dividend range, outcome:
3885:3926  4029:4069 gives 1.33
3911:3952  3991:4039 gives 1.48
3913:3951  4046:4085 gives 1.45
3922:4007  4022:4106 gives 1.35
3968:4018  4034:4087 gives 1.13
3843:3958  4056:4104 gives 1.44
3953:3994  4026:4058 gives 1.41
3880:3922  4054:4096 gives 1.40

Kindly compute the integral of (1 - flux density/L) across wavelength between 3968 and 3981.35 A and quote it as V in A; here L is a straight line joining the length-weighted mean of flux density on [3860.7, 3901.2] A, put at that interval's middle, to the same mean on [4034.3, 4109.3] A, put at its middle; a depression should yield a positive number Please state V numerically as 3.5 A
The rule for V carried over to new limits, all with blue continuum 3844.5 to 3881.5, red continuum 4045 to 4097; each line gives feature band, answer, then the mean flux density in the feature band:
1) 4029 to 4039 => -0.8 A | 9.33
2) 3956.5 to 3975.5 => 5.8 A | 5.5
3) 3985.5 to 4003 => -1.9 A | 9.09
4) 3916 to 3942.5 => 4.4 A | 6.23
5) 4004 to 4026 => -4.2 A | 10.1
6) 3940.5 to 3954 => 0.3 A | 7.52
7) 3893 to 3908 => -0.2 A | 7.24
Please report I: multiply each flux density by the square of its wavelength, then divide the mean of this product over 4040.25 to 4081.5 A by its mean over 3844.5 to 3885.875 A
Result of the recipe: 1.5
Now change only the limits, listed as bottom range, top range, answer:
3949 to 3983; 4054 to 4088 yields 1.51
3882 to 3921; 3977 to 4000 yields 1.21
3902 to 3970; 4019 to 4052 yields 1.46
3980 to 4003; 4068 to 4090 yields 1.11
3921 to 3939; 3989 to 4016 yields 1.73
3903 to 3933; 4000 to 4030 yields 1.44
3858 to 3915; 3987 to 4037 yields 1.48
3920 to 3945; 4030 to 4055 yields 1.60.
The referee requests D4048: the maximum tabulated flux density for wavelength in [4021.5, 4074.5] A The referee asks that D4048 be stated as 10.12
